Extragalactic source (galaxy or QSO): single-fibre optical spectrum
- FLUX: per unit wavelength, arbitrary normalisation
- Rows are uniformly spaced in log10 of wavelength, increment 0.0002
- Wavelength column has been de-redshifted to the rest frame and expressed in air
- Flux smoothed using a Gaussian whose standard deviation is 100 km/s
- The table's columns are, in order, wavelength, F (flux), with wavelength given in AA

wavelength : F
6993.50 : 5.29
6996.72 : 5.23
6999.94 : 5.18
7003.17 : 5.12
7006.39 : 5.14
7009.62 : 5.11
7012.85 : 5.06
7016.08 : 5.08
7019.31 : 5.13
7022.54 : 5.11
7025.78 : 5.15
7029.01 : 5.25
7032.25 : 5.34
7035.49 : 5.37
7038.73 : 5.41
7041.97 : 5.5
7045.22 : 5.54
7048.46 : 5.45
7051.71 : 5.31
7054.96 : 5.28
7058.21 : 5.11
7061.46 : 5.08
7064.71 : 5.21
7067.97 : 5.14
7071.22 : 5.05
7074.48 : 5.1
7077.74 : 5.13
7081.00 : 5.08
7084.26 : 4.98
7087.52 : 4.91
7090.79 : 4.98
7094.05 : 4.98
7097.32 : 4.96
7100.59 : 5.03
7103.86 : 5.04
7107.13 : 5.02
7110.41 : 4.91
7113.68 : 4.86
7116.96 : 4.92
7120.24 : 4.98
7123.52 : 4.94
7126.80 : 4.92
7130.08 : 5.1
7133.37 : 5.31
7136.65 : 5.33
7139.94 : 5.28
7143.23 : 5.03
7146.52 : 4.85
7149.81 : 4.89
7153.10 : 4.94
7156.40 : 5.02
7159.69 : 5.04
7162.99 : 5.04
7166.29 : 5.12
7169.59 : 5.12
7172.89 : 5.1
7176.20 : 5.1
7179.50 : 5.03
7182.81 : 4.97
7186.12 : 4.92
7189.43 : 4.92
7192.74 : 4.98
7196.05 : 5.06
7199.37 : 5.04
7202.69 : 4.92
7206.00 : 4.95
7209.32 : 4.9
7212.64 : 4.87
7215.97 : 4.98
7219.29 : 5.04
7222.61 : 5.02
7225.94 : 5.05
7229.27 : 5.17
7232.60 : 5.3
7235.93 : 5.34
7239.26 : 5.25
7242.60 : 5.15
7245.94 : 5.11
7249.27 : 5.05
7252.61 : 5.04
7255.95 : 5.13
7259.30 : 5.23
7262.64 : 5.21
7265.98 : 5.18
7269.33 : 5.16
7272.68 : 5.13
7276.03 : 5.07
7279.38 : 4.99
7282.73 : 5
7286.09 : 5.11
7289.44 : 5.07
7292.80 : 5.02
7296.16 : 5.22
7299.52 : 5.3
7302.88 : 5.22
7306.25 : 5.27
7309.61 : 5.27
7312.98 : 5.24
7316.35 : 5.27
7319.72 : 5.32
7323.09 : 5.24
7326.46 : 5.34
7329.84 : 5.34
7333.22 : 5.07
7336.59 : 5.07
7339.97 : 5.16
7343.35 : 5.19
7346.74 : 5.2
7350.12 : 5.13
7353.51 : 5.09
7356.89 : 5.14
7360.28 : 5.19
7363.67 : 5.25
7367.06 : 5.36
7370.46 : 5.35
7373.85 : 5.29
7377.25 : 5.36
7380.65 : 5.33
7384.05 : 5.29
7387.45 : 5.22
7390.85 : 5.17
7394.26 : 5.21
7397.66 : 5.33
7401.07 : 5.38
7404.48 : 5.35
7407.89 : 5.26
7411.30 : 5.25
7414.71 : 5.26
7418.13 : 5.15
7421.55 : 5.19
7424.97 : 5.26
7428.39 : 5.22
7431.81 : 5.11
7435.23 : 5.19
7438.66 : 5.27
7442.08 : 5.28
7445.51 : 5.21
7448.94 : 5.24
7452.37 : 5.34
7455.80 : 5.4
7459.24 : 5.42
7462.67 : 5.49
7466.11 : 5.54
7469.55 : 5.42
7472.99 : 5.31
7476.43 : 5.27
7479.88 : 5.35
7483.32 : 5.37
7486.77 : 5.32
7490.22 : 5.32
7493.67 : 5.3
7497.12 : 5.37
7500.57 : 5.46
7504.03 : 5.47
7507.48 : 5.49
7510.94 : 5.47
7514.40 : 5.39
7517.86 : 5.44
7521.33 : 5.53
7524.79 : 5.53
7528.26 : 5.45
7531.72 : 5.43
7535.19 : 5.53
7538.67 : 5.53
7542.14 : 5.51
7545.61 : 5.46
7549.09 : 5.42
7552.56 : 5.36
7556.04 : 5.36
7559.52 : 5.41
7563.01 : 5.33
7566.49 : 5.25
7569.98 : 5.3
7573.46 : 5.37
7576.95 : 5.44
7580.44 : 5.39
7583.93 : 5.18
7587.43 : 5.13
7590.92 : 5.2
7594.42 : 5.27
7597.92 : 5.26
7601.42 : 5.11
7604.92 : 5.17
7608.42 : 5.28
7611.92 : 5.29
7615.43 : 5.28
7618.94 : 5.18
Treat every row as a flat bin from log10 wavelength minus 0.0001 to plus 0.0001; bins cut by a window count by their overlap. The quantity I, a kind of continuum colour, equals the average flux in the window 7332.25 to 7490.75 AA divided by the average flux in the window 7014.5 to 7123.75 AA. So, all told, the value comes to 1.0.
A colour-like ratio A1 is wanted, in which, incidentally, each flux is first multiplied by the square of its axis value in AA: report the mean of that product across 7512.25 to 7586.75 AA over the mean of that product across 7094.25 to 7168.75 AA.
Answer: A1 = 1.21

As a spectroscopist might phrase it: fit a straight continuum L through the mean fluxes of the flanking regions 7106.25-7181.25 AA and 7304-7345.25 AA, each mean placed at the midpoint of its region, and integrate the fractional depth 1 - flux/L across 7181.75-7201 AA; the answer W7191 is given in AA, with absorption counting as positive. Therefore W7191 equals 0.4 AA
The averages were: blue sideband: 5.04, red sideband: 5.23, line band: 4.98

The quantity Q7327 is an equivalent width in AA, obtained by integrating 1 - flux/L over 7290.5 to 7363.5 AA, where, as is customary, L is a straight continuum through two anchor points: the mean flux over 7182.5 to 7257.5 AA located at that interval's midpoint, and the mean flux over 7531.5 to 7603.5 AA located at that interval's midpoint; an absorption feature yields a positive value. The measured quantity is -0.9 AA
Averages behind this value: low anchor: 5.05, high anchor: 5.34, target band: 5.2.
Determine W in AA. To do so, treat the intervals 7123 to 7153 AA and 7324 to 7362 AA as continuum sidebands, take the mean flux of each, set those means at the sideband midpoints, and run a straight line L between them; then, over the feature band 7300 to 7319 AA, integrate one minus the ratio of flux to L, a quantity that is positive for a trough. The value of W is -0.4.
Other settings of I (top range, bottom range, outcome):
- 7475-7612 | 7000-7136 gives 1.05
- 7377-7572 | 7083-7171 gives 1.07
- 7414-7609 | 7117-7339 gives 1.05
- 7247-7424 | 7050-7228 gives 1.03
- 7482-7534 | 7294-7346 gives 1.04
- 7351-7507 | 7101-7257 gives 1.05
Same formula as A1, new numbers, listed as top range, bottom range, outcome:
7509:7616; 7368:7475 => 1.05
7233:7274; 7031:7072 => 1.03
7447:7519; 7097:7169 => 1.18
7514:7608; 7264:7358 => 1.11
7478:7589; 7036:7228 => 1.19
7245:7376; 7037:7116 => 1.08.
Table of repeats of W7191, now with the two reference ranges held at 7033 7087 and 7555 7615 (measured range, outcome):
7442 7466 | -0.4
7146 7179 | 1.3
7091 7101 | 0.5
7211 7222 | 0.6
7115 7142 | 0.7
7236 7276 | 0.7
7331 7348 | 0.4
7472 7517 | -0.9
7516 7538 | -0.9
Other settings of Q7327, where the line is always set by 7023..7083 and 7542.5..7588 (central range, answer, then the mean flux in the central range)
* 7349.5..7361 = 0.4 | 5.13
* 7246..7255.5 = 0.4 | 5.07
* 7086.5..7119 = 1.8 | 4.96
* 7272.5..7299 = 1.0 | 5.08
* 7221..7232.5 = 0.4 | 5.11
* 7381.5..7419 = 0.4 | 5.27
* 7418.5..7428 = 0.2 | 5.21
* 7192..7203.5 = 0.6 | 5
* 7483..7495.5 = 0.0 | 5.32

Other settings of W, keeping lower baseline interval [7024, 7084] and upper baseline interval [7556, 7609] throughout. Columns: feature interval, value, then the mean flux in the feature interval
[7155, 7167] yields 0.5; 5.05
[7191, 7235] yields 1.9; 5.03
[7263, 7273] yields 0.2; 5.17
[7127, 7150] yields 0.6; 5.12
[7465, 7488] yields -0.4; 5.36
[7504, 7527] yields -0.9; 5.47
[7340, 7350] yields 0.2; 5.18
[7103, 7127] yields 1.4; 4.95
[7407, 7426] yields 0.1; 5.22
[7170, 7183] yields 0.5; 5.07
